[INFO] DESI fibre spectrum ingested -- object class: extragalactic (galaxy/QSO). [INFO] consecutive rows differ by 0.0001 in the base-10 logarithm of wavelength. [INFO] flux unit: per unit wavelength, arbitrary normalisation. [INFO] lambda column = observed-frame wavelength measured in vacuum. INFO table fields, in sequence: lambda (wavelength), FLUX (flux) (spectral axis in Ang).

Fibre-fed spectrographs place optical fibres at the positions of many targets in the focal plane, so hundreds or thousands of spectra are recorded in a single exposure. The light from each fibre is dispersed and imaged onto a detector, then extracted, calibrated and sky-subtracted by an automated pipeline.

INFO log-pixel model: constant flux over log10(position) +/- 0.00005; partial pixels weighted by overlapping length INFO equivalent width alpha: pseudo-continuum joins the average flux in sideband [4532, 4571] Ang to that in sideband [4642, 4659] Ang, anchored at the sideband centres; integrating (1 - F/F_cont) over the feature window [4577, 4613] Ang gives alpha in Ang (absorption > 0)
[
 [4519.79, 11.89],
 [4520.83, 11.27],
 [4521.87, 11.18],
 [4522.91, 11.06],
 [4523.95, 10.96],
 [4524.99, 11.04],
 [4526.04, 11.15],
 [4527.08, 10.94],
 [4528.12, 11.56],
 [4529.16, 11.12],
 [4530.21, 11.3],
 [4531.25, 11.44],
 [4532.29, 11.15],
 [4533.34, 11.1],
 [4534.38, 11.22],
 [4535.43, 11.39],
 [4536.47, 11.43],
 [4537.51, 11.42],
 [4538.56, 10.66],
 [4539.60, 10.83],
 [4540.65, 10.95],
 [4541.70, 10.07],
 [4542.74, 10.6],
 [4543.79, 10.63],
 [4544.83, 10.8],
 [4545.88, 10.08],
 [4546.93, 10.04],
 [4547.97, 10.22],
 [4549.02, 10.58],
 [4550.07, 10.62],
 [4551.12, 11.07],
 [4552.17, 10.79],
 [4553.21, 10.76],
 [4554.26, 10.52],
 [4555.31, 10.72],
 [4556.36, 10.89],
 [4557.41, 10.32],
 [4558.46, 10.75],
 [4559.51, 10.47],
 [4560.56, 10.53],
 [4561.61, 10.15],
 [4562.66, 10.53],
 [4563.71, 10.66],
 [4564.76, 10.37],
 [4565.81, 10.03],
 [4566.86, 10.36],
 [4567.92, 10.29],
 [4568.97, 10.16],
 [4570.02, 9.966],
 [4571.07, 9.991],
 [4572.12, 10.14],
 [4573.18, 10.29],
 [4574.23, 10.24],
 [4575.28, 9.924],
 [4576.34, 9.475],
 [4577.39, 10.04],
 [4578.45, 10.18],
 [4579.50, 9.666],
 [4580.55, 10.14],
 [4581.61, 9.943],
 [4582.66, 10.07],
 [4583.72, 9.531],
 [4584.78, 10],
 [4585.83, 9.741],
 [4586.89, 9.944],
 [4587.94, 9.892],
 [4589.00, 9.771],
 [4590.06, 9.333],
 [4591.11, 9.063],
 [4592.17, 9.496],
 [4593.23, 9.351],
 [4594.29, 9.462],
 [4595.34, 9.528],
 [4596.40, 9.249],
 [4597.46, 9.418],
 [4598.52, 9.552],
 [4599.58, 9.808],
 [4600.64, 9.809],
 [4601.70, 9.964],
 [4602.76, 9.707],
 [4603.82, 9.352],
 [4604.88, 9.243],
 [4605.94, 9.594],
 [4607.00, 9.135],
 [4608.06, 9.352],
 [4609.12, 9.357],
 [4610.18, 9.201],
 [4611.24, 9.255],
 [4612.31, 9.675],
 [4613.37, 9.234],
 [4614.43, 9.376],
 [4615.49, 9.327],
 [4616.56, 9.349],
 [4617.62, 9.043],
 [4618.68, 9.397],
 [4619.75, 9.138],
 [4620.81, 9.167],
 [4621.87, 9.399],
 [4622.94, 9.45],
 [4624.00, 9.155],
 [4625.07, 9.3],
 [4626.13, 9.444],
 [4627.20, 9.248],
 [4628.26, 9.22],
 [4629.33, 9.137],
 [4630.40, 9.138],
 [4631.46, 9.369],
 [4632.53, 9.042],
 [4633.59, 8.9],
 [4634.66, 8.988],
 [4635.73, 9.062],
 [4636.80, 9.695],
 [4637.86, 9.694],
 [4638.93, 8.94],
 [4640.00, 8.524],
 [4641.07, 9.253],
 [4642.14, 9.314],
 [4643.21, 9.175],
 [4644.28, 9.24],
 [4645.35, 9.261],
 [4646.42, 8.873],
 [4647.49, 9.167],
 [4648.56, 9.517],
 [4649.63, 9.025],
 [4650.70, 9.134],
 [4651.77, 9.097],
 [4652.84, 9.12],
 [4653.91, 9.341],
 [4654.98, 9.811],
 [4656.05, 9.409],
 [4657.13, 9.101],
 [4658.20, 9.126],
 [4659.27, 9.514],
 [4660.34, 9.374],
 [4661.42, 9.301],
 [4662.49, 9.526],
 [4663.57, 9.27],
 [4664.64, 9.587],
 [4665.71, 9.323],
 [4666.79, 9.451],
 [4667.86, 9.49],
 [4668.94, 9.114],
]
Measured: 1.4 Ang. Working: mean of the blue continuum 10.6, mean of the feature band 9.61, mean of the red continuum 9.24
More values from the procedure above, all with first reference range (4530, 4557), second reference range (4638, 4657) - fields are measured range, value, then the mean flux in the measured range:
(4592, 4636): 1.68 Ang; 9.34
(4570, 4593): 0.84 Ang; 9.85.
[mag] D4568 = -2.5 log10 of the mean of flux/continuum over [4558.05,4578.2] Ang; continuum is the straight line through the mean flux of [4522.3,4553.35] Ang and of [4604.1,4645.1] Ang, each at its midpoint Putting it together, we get 0.01 mag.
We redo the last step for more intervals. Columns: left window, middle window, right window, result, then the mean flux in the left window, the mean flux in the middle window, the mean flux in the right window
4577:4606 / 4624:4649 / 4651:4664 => 0.029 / 9.67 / 9.19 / 9.33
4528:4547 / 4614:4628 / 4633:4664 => 0.042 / 10.9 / 9.29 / 9.23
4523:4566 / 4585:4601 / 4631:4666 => 0.055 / 10.8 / 9.57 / 9.24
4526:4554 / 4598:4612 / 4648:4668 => 0.061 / 10.9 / 9.49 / 9.34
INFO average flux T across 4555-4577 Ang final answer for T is 10.3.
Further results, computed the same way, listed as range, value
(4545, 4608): 10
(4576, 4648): 9.42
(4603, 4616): 9.35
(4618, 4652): 9.2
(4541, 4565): 10.5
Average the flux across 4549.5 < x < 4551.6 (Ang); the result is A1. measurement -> 10.8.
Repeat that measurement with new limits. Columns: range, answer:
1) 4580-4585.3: 9.93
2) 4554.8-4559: 10.7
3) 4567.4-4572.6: 10.1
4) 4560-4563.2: 10.4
